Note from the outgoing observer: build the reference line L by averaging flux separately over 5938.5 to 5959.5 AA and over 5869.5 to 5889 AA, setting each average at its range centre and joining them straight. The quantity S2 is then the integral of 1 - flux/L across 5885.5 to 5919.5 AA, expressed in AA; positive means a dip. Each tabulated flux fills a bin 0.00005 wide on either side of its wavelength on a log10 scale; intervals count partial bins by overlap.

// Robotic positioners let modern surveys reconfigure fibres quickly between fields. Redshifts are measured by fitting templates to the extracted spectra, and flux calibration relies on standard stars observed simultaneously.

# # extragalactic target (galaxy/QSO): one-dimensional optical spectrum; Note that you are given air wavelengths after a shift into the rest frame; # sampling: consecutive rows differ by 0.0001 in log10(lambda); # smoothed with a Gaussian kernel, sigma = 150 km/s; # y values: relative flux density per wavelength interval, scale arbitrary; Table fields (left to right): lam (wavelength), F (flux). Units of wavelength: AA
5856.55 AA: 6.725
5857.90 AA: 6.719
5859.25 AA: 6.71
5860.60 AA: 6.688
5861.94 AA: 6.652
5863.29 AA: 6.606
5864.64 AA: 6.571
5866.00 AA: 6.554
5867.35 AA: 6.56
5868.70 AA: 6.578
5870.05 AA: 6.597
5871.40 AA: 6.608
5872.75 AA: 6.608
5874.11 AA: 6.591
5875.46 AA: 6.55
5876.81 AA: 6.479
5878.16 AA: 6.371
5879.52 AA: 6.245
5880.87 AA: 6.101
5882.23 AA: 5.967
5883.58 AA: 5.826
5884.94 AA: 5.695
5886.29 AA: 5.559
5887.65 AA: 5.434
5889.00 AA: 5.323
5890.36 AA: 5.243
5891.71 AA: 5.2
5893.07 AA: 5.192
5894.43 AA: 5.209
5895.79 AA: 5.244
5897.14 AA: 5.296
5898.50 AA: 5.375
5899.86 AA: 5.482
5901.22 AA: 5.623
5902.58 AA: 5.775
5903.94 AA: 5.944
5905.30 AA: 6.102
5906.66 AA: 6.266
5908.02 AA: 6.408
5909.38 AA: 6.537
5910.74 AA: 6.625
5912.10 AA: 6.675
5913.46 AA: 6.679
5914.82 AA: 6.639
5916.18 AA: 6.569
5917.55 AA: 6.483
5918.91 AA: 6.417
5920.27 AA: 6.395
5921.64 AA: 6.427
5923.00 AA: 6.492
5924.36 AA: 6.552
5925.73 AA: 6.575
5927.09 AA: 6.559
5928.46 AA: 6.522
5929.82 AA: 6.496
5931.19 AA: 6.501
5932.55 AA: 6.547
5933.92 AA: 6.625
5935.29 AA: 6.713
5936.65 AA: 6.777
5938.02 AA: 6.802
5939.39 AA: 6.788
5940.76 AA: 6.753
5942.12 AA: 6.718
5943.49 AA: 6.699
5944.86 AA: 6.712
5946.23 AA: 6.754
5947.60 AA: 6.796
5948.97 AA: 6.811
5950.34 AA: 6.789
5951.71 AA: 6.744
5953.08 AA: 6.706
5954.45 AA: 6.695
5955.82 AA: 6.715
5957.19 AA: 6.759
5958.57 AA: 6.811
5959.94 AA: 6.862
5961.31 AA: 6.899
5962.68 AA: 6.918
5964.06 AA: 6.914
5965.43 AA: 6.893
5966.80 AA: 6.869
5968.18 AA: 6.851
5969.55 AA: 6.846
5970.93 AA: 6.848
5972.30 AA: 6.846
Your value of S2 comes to 2.5 AA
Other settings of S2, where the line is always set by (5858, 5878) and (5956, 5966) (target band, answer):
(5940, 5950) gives 0.1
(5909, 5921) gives 0.3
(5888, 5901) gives 2.7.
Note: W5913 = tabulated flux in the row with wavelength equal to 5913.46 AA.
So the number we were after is 6.679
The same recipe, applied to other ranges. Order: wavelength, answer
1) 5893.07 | 5.192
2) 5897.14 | 5.296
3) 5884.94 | 5.695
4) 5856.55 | 6.725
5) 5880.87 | 6.101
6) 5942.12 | 6.718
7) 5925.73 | 6.575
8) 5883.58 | 5.826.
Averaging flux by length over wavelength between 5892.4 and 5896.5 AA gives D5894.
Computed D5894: 5.22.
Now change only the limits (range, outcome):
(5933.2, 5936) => 6.67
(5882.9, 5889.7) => 5.57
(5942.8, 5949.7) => 6.75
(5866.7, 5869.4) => 6.58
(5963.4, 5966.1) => 6.91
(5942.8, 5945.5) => 6.7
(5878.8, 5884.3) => 6.03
